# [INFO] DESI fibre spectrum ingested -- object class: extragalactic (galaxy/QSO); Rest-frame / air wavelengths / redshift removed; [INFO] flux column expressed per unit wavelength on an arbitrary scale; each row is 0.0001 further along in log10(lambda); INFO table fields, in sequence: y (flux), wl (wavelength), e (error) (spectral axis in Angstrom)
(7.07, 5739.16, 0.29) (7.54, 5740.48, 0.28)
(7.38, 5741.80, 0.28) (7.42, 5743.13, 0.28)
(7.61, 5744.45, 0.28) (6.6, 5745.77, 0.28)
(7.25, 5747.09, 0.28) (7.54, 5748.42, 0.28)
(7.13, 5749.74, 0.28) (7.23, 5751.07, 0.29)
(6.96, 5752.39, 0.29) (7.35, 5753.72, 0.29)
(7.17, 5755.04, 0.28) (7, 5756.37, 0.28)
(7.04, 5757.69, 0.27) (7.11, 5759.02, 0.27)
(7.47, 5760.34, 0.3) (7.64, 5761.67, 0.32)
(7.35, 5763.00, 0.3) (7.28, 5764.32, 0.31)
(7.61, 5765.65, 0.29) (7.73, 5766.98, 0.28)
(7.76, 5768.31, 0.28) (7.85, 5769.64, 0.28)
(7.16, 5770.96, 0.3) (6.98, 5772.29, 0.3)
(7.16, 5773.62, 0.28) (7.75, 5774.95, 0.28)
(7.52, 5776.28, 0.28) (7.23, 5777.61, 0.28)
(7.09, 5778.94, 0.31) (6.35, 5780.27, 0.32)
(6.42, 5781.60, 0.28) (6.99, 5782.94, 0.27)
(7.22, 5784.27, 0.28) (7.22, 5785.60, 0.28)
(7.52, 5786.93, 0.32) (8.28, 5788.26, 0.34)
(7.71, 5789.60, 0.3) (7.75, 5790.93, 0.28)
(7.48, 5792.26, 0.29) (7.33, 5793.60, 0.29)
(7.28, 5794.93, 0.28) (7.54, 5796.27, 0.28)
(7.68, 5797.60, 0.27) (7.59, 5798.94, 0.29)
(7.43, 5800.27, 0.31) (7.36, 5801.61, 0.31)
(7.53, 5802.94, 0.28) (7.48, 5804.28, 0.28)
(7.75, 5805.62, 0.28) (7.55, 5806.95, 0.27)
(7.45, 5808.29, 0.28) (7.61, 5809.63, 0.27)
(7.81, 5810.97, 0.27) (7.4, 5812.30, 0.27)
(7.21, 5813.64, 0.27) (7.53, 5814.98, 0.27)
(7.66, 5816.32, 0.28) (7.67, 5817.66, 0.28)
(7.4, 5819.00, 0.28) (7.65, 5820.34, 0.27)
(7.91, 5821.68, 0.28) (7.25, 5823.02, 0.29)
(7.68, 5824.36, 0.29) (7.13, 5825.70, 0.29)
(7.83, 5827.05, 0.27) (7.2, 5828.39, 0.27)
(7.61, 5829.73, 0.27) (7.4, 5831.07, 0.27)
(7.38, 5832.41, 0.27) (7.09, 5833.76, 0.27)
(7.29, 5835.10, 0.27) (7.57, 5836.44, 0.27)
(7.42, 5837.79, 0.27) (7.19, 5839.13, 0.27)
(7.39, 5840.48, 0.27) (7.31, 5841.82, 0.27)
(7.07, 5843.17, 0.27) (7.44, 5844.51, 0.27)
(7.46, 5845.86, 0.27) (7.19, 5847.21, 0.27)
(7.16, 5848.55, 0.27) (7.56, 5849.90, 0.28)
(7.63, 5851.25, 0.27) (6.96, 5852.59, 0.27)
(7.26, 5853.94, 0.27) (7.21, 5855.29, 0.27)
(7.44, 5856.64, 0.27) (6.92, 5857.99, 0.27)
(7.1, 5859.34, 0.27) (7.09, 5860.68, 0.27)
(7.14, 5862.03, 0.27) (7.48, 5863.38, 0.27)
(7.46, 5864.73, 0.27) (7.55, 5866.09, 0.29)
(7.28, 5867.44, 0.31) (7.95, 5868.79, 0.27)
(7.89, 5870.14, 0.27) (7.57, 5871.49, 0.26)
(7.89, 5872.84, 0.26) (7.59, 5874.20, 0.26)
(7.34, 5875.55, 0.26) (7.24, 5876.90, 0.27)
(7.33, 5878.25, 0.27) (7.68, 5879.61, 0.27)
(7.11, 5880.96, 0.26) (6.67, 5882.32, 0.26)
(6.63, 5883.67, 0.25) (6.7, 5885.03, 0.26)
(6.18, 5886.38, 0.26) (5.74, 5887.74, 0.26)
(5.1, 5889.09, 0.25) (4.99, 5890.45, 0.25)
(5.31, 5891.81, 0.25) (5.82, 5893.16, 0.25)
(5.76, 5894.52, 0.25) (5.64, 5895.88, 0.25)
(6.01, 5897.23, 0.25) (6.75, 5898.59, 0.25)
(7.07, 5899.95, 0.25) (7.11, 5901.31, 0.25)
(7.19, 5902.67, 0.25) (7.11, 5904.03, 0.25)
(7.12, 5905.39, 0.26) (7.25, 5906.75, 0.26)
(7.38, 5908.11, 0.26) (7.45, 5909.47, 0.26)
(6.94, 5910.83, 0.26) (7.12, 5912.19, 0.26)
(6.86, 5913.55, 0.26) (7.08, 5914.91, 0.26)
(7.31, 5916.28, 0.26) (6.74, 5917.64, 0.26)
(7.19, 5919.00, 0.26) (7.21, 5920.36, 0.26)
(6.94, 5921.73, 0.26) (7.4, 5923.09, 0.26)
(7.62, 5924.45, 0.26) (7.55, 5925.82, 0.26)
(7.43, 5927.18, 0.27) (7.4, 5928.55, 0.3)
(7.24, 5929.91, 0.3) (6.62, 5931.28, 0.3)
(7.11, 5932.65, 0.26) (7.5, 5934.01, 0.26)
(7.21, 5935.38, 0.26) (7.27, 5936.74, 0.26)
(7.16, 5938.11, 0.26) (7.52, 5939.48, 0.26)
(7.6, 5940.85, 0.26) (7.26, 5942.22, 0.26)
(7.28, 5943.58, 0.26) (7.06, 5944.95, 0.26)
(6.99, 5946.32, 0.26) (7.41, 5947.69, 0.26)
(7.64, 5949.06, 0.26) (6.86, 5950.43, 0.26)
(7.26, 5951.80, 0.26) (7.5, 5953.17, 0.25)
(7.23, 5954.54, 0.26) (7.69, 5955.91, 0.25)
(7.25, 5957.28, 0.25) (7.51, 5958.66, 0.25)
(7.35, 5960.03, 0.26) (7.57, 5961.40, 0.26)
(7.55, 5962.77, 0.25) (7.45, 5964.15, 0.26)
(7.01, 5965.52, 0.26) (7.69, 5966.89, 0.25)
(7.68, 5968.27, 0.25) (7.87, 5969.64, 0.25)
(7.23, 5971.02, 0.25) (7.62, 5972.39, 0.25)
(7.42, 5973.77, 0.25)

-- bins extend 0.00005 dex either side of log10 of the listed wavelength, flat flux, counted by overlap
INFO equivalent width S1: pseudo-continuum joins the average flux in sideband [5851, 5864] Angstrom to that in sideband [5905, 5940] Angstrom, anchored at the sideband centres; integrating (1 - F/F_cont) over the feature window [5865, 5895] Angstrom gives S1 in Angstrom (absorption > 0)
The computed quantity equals 1.7 Angstrom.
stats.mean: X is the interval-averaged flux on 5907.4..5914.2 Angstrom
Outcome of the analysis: 7.16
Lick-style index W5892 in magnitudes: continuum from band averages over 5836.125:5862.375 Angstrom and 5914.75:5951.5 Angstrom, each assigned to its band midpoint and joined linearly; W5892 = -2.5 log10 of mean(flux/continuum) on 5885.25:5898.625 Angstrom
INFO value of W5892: 0.26 mag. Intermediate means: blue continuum 7.27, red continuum 7.25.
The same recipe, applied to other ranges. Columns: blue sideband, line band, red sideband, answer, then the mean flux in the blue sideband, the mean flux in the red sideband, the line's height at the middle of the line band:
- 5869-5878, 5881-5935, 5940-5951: 0.100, 7.6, 7.27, 7.44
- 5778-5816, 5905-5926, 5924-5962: 0.022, 7.41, 7.32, 7.34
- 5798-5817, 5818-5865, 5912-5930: 0.012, 7.53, 7.22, 7.44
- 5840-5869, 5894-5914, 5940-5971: 0.075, 7.31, 7.39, 7.35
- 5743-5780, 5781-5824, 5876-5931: -0.048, 7.31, 6.81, 7.17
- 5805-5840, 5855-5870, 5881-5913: -0.061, 7.49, 6.49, 6.95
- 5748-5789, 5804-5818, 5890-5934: -0.057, 7.29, 6.89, 7.17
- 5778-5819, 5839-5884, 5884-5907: -0.103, 7.43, 6.27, 6.68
